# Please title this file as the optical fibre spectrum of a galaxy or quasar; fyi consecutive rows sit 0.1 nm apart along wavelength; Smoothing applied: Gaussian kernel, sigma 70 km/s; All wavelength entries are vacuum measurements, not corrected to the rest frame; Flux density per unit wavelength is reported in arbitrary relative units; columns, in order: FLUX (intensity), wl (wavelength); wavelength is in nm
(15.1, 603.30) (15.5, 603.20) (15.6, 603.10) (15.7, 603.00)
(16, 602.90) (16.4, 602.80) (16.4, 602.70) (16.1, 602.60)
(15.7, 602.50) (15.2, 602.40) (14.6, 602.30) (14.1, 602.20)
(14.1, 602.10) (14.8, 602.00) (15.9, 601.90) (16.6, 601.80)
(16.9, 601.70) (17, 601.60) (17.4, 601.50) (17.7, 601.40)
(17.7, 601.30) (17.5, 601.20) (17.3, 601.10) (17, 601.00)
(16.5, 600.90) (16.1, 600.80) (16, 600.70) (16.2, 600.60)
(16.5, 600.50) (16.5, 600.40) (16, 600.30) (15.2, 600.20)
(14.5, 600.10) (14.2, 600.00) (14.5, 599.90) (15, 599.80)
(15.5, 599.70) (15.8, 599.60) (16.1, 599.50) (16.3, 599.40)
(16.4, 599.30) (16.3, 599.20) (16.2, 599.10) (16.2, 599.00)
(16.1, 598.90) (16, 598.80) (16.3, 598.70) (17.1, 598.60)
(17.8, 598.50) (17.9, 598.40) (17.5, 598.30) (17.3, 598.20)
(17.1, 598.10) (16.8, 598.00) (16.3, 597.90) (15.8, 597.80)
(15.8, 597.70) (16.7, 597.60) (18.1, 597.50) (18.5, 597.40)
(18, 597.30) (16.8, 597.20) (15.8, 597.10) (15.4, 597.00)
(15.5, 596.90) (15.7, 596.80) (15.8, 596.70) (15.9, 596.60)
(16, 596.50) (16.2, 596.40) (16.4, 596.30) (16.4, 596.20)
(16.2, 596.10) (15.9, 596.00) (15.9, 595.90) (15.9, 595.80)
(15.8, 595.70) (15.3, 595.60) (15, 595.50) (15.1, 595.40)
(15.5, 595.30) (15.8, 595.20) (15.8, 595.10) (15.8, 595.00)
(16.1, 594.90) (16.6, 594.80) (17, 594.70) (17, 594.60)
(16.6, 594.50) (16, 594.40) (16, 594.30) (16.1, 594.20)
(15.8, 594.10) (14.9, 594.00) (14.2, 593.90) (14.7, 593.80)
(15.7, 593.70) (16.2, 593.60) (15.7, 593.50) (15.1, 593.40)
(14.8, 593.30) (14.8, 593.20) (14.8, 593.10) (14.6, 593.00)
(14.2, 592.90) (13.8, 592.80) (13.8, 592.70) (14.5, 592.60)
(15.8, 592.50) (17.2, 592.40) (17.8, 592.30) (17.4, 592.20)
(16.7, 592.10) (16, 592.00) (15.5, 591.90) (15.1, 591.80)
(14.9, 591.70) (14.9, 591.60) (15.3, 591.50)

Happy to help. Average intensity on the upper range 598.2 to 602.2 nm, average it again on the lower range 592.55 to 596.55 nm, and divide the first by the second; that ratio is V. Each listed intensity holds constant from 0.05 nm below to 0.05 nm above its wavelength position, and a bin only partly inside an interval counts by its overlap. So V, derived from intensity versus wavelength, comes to 1.05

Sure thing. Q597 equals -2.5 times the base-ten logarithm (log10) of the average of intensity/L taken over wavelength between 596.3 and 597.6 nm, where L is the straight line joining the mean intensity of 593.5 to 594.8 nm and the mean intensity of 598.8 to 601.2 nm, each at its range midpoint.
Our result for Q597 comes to -0.04 mag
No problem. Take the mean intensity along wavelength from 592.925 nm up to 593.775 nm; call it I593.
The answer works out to 15.2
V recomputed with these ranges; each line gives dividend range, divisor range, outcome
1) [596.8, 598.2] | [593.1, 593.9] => 1.10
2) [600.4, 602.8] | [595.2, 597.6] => 1.01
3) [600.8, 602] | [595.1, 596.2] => 1.08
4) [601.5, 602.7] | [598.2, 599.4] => 0.94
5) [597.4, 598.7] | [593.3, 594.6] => 1.09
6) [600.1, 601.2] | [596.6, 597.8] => 0.99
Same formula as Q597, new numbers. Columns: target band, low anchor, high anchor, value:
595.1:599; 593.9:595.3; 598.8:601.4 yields -0.02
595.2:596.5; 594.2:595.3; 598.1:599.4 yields 0.04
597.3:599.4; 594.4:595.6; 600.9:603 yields -0.05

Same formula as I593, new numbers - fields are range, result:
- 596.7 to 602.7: 16.3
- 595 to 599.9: 16.2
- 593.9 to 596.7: 15.9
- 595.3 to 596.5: 15.8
